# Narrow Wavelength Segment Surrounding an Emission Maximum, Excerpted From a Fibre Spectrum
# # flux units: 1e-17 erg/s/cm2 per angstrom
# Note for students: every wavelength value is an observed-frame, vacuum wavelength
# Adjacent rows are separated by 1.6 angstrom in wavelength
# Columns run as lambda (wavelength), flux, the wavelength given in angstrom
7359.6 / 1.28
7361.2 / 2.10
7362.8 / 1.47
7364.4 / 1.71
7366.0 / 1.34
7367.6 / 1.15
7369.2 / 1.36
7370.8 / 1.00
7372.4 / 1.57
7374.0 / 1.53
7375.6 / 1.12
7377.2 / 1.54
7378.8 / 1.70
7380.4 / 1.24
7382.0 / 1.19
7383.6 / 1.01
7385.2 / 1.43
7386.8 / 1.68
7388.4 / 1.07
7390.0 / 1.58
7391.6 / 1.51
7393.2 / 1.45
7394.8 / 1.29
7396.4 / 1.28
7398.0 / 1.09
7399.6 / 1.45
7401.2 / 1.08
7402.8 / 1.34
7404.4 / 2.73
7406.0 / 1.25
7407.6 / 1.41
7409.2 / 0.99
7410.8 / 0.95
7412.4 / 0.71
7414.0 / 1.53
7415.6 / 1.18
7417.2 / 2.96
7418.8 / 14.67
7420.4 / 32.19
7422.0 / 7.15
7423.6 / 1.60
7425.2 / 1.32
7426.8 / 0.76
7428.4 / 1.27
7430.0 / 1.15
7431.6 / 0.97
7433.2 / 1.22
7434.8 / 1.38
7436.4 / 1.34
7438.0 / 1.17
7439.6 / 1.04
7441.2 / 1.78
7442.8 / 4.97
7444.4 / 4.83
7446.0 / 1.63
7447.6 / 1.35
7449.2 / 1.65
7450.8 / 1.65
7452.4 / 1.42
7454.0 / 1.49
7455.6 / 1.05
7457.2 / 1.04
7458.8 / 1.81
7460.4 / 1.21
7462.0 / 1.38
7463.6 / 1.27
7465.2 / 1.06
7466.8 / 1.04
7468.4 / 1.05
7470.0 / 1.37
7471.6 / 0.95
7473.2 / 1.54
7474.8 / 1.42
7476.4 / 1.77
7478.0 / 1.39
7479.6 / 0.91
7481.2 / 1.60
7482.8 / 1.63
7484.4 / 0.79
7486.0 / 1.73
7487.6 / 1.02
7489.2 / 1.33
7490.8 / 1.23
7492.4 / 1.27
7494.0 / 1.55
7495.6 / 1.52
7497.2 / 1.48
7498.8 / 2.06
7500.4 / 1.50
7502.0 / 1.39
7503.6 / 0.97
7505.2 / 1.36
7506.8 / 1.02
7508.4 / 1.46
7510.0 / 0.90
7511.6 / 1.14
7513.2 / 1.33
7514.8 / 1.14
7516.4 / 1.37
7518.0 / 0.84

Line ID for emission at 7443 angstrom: [N II] 6583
